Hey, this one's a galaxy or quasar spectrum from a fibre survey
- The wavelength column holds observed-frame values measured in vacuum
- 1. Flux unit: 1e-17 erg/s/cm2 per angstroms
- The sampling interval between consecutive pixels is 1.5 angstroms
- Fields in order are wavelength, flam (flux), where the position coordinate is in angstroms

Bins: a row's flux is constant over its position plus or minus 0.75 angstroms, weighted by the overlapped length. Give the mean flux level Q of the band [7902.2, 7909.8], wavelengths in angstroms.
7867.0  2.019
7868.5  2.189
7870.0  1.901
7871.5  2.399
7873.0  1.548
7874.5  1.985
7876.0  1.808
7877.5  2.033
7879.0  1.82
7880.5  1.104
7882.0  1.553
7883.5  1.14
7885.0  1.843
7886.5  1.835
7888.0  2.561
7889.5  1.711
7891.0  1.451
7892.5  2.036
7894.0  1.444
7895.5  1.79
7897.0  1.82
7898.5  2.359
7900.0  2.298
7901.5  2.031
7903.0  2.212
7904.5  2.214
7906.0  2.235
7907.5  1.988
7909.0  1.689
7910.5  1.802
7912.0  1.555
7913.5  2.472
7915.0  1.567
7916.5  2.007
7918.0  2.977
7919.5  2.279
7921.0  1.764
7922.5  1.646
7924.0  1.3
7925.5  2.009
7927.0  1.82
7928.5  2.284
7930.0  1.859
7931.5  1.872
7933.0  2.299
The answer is 2.07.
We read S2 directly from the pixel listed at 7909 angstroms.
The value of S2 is 1.689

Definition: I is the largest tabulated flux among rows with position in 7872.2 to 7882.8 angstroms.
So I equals 2.033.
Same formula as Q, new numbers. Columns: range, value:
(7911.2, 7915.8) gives 1.87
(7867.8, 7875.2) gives 2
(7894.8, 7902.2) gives 2.06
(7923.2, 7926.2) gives 1.65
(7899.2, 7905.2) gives 2.19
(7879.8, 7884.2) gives 1.27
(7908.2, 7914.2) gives 1.88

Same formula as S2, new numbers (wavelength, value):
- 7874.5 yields 1.985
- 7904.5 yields 2.214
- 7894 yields 1.444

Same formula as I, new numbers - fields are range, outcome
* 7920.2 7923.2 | 1.764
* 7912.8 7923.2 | 2.977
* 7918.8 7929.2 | 2.284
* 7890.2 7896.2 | 2.036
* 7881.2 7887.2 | 1.843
